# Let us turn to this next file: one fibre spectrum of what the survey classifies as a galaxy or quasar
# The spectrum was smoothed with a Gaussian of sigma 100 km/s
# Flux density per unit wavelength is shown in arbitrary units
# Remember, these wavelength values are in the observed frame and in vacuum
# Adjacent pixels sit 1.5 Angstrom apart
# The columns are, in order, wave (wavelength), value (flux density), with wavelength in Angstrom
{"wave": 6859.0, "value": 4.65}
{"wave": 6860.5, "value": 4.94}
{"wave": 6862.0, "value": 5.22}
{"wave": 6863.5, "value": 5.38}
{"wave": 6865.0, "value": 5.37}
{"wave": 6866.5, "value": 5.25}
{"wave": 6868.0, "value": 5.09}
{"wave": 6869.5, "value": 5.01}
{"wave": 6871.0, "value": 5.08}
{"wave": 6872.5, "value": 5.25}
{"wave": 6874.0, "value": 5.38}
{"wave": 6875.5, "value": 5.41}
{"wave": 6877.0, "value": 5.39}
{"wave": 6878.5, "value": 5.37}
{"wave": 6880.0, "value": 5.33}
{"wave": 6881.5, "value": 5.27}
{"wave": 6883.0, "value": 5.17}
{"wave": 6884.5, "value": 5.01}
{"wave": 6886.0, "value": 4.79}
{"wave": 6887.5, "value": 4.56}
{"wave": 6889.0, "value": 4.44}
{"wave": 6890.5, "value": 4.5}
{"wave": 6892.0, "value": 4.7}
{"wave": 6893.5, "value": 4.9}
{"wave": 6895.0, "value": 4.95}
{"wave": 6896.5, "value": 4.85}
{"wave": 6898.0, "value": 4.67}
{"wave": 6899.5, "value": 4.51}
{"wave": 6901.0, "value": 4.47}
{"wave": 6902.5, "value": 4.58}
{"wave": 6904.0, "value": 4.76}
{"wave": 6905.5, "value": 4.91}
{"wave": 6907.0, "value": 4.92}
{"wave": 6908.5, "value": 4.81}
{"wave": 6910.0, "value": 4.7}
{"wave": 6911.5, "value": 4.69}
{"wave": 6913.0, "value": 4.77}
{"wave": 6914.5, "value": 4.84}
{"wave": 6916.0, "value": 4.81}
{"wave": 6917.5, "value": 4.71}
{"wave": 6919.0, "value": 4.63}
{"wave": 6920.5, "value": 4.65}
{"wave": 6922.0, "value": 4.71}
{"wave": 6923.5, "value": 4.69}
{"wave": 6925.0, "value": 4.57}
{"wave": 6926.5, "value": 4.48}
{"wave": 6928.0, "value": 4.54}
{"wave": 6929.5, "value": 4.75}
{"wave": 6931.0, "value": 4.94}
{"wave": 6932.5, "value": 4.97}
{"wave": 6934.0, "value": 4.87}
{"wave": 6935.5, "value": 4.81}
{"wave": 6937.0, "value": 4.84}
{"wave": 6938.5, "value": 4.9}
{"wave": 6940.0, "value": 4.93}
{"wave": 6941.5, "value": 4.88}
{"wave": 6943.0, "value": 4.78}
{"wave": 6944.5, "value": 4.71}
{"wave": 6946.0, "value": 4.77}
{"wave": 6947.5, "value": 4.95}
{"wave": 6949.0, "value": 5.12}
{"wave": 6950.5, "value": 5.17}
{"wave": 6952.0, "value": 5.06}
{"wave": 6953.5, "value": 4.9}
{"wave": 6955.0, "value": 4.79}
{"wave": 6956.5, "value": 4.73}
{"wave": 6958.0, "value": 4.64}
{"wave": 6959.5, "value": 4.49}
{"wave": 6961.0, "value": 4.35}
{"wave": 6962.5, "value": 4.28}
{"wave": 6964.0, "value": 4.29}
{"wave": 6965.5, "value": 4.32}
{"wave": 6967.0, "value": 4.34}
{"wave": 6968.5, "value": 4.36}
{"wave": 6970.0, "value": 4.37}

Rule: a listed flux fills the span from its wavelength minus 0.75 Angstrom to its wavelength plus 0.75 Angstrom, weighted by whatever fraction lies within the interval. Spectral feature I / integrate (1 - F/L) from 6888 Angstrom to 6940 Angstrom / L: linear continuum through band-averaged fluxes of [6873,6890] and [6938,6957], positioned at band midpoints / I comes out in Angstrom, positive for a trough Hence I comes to 2.8 Angstrom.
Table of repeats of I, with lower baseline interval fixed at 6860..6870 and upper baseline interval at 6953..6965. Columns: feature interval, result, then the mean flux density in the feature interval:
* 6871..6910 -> 0.8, 4.92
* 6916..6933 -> 0.3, 4.7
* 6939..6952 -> -0.8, 4.92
